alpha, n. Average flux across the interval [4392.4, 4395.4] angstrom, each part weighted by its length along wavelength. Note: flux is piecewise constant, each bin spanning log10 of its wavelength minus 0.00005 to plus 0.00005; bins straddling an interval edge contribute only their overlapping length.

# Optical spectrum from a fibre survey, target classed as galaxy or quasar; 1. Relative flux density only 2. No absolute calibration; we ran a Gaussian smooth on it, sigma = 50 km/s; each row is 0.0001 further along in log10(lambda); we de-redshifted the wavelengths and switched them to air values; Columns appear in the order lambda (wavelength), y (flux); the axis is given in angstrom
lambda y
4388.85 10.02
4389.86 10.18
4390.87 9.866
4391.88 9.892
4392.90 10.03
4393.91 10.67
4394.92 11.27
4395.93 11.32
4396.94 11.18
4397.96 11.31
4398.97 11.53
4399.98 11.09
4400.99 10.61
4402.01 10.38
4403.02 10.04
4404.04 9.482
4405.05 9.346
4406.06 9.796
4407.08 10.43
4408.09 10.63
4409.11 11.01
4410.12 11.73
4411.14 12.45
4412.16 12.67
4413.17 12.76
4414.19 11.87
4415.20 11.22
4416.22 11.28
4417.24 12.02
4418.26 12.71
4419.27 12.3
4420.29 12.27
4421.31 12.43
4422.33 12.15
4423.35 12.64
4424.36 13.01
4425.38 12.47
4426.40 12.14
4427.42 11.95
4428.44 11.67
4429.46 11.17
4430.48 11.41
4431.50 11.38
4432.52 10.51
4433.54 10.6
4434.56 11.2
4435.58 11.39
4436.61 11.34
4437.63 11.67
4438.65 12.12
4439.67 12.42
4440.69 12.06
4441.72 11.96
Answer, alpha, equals 10.7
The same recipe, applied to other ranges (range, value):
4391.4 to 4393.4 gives 9.92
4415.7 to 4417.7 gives 11.6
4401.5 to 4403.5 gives 10.2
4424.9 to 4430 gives 11.9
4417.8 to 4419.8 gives 12.5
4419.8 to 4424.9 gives 12.5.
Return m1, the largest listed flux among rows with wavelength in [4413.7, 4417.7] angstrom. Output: 12.02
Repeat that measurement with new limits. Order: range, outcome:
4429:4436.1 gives 11.41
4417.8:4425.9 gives 13.01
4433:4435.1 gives 11.2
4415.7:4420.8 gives 12.71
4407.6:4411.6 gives 12.45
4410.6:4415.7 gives 12.76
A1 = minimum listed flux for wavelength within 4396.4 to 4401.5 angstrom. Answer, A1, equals 10.61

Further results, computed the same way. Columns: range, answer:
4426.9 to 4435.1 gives 10.51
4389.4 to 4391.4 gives 9.866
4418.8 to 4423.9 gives 12.15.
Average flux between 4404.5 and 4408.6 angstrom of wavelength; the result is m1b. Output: 10.1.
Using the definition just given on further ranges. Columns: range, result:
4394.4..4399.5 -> 11.3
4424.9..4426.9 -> 12.3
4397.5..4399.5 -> 11.5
